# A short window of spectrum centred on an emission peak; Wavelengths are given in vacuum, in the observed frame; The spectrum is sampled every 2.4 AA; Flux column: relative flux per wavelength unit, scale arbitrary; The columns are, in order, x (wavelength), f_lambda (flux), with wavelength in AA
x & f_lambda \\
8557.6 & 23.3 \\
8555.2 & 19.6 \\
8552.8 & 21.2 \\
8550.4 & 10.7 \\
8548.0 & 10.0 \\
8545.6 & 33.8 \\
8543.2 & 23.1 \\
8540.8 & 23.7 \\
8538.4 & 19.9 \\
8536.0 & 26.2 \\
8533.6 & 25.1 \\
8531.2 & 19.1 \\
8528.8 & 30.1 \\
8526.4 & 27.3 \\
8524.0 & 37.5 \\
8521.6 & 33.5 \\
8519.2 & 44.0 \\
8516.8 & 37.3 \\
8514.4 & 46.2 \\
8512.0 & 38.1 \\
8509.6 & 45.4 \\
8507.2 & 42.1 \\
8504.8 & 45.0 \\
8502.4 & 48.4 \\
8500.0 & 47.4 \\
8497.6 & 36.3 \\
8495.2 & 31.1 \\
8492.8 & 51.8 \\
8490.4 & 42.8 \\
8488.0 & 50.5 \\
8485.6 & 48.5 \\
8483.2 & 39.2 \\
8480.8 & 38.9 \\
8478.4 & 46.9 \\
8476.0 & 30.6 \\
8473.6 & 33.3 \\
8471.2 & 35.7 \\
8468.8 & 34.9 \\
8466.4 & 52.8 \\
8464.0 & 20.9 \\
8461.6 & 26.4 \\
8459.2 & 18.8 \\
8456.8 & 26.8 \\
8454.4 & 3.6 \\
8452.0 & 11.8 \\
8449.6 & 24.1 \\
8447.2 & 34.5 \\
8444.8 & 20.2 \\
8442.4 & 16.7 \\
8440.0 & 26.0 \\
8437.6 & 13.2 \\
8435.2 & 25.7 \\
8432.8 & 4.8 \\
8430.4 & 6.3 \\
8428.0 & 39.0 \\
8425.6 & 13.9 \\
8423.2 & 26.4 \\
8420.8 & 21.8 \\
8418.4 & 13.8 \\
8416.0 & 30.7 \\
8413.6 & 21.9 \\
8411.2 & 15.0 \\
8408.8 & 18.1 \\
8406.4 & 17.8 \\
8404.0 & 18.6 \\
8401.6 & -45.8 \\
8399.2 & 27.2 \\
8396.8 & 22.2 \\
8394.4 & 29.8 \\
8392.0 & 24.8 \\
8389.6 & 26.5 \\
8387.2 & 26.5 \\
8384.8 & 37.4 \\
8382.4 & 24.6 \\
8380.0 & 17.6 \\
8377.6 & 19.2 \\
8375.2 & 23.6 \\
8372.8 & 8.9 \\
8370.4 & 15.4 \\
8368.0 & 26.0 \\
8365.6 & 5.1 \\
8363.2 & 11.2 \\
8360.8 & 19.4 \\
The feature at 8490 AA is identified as Mg II 2798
